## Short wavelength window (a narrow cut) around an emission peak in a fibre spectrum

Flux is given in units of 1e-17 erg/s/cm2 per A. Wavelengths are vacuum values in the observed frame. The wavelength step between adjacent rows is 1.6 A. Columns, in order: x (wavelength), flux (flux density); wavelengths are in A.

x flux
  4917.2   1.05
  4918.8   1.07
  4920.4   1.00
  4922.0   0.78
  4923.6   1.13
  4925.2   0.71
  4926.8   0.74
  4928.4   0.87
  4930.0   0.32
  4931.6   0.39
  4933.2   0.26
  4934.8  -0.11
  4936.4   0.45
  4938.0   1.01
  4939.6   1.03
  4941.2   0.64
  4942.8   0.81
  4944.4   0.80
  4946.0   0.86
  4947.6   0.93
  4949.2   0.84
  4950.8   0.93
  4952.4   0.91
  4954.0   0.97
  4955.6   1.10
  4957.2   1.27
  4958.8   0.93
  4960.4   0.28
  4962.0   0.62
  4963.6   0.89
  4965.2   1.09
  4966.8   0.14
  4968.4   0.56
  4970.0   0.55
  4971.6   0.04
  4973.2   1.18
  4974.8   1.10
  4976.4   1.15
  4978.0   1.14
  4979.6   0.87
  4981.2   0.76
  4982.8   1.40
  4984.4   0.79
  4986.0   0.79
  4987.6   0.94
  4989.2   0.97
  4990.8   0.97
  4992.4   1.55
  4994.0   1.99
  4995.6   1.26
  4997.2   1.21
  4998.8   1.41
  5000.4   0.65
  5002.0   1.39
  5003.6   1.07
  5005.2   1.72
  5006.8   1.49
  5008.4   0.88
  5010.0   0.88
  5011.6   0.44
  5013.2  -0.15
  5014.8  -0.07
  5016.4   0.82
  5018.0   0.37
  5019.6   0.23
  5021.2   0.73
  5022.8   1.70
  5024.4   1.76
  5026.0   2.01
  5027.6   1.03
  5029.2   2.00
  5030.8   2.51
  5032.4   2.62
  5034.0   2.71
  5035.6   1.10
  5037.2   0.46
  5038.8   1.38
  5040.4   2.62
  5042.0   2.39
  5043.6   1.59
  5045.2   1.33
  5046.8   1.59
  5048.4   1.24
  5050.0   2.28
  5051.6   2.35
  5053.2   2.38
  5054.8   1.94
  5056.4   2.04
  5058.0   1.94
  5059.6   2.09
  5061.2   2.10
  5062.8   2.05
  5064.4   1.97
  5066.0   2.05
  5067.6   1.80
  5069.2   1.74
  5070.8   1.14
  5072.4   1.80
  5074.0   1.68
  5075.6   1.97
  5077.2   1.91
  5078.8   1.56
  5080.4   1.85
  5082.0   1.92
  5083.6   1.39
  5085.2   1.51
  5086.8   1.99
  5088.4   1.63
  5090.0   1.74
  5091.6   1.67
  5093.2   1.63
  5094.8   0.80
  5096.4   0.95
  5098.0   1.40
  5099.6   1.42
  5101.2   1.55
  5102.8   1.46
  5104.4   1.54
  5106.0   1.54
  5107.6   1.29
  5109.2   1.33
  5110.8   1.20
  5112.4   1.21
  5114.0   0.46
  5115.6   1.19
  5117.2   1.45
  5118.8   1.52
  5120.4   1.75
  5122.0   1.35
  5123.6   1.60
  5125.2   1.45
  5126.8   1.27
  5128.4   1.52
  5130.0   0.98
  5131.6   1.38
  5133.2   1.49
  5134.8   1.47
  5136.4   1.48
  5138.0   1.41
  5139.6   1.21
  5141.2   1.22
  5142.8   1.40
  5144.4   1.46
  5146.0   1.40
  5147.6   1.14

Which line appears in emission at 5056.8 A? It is Lyman alpha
